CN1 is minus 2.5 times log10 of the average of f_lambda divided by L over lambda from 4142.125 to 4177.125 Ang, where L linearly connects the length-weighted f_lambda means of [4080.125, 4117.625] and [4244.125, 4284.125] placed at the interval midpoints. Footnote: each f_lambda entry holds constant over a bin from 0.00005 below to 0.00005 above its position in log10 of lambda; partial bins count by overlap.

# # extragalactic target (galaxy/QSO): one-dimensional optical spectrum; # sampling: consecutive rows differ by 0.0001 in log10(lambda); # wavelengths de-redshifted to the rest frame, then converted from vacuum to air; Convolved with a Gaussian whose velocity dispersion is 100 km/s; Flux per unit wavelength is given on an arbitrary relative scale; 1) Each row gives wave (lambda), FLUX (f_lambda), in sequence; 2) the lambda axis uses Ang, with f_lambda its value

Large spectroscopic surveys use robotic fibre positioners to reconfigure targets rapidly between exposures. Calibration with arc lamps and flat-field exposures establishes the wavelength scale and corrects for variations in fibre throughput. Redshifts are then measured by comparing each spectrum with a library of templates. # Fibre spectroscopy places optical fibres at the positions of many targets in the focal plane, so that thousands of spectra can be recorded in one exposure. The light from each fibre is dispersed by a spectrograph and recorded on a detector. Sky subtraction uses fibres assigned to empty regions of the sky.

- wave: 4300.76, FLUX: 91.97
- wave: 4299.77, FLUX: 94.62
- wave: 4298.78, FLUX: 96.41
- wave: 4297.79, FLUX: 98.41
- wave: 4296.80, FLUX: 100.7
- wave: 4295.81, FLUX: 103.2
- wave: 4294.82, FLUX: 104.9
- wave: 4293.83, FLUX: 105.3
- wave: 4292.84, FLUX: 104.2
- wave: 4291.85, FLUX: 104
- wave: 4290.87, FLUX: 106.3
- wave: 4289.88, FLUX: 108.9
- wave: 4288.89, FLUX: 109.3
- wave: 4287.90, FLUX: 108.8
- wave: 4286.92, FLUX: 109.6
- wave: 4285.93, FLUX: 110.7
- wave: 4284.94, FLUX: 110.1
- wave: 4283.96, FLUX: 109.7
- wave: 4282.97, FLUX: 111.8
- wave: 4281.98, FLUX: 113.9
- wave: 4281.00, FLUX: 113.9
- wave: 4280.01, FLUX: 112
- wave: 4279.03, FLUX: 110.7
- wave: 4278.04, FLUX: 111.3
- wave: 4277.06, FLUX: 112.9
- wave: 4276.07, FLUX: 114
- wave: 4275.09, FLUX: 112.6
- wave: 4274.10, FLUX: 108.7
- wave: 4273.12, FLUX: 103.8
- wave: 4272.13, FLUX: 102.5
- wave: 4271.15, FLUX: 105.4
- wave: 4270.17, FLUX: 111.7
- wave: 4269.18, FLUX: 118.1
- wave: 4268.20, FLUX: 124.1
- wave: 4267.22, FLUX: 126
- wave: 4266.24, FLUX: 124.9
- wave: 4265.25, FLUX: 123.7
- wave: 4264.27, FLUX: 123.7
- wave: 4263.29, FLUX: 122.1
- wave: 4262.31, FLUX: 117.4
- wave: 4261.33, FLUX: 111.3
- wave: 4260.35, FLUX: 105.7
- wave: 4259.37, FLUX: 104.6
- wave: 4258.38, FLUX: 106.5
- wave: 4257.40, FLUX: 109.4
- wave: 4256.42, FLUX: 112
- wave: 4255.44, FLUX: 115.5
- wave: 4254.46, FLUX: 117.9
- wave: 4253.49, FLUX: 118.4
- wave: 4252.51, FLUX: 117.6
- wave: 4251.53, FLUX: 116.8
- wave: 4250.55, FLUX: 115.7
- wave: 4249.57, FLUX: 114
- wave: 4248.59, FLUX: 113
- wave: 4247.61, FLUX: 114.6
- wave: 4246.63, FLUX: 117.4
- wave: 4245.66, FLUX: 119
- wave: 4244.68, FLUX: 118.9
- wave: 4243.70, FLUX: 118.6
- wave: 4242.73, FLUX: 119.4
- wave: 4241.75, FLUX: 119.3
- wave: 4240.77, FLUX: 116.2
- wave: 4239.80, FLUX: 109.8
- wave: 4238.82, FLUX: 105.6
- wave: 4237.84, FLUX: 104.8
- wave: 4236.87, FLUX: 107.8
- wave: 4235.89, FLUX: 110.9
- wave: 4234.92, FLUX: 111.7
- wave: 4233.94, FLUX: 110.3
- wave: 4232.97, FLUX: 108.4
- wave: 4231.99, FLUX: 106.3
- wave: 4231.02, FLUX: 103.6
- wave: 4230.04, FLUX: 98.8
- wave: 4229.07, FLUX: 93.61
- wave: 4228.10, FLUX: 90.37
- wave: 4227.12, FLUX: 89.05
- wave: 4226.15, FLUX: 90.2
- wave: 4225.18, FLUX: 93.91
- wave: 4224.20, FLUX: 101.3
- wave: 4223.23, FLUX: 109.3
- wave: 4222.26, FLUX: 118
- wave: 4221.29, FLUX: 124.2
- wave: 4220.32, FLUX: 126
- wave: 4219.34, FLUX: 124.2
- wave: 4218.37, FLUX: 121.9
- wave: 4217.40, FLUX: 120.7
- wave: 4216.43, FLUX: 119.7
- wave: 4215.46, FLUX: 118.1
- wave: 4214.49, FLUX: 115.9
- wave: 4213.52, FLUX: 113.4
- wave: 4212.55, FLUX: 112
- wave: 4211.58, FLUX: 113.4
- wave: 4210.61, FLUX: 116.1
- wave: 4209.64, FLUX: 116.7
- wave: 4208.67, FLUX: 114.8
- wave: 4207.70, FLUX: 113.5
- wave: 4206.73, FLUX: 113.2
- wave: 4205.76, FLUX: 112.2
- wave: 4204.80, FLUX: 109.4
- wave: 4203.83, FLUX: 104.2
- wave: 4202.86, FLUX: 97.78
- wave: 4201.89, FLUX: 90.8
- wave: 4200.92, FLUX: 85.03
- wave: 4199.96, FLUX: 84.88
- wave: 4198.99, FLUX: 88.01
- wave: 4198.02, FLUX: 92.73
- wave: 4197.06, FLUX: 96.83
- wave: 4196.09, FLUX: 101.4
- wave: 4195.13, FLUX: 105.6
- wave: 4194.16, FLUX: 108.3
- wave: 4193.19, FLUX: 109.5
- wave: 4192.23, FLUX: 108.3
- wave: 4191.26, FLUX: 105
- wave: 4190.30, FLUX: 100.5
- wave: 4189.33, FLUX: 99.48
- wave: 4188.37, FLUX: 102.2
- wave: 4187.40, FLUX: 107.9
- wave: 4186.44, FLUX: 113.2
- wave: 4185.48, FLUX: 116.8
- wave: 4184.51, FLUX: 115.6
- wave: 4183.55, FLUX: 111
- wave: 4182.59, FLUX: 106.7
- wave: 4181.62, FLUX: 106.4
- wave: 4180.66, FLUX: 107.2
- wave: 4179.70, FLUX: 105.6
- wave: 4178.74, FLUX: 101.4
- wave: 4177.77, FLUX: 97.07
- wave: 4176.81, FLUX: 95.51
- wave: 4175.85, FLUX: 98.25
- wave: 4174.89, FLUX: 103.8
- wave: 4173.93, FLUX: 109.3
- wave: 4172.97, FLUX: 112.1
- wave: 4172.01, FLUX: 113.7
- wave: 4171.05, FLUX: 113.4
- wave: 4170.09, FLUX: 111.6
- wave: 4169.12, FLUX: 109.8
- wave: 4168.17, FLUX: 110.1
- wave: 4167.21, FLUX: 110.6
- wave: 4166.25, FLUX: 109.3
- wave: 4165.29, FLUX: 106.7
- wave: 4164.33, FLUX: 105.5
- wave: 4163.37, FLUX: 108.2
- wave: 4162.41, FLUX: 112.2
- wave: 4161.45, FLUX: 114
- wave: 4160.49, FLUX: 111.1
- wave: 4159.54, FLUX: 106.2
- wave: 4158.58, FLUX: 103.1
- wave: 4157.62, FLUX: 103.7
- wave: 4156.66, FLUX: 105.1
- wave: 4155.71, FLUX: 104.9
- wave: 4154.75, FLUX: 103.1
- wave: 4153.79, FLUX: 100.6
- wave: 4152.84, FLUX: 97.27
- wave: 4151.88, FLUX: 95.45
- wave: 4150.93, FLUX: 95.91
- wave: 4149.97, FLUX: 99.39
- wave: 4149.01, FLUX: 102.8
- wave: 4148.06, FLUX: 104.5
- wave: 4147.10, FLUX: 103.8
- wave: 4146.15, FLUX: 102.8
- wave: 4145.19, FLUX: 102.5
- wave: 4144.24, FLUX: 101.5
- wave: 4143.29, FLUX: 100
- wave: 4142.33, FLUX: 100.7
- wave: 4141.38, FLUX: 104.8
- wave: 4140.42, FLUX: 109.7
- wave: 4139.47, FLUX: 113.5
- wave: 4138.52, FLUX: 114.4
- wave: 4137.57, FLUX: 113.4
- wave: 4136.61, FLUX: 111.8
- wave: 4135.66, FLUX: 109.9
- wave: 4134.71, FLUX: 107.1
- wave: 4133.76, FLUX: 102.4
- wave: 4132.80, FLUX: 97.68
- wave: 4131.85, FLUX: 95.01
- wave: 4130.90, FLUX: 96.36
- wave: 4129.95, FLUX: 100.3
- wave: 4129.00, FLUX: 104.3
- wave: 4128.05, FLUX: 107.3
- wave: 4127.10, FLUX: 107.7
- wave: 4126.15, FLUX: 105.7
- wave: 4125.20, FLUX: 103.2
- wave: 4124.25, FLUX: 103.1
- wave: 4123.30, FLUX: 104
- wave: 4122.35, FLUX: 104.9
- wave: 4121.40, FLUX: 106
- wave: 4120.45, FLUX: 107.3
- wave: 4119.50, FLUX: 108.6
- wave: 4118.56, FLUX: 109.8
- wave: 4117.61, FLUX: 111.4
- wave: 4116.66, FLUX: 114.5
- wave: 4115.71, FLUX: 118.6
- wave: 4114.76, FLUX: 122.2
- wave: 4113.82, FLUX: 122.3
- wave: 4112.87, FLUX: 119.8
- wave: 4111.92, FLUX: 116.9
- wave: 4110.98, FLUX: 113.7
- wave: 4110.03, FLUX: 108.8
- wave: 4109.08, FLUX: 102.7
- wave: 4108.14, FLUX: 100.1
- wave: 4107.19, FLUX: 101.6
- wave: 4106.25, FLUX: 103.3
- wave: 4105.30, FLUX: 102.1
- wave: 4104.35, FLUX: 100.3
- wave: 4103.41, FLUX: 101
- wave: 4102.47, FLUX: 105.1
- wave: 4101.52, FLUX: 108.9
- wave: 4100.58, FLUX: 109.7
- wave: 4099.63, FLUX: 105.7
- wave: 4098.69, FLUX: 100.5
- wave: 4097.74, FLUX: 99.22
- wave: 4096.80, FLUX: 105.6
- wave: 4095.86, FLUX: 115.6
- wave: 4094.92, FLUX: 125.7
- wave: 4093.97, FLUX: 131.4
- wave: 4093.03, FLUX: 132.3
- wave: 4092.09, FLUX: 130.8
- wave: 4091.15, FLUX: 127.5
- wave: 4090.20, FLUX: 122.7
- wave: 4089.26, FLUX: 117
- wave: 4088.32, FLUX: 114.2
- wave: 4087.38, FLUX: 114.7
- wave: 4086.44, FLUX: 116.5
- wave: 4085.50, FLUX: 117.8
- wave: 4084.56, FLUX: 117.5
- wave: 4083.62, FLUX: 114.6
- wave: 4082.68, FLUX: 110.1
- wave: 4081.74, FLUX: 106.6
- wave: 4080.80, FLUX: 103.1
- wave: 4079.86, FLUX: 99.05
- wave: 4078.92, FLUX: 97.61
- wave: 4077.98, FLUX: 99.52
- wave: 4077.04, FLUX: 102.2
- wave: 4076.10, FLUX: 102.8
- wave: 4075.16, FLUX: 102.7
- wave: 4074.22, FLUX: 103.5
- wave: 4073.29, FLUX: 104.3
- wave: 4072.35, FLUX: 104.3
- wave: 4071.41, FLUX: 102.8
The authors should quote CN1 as 0.08 mag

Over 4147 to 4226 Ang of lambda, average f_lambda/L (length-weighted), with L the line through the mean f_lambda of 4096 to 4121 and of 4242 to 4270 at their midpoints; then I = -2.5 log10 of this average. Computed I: 0.06 mag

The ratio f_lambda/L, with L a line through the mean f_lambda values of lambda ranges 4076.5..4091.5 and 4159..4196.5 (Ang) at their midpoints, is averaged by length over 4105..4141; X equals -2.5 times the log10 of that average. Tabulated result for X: 0.02 mag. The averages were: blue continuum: 111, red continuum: 107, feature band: 108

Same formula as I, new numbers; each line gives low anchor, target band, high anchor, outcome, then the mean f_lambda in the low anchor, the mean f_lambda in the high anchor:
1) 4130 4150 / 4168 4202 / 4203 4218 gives 0.064 mag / 104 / 114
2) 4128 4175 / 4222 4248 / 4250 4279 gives 0.044 mag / 106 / 114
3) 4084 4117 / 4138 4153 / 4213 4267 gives 0.099 mag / 113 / 112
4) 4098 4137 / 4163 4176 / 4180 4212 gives -0.033 mag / 107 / 105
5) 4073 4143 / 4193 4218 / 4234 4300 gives 0.040 mag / 109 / 112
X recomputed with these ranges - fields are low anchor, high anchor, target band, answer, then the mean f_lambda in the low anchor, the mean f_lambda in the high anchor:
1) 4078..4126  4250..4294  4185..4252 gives 0.034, 111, 113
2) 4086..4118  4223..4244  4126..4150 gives 0.063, 113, 105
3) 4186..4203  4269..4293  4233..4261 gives -0.073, 99.9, 110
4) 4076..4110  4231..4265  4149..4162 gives 0.086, 110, 113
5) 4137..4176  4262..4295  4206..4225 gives -0.066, 106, 112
